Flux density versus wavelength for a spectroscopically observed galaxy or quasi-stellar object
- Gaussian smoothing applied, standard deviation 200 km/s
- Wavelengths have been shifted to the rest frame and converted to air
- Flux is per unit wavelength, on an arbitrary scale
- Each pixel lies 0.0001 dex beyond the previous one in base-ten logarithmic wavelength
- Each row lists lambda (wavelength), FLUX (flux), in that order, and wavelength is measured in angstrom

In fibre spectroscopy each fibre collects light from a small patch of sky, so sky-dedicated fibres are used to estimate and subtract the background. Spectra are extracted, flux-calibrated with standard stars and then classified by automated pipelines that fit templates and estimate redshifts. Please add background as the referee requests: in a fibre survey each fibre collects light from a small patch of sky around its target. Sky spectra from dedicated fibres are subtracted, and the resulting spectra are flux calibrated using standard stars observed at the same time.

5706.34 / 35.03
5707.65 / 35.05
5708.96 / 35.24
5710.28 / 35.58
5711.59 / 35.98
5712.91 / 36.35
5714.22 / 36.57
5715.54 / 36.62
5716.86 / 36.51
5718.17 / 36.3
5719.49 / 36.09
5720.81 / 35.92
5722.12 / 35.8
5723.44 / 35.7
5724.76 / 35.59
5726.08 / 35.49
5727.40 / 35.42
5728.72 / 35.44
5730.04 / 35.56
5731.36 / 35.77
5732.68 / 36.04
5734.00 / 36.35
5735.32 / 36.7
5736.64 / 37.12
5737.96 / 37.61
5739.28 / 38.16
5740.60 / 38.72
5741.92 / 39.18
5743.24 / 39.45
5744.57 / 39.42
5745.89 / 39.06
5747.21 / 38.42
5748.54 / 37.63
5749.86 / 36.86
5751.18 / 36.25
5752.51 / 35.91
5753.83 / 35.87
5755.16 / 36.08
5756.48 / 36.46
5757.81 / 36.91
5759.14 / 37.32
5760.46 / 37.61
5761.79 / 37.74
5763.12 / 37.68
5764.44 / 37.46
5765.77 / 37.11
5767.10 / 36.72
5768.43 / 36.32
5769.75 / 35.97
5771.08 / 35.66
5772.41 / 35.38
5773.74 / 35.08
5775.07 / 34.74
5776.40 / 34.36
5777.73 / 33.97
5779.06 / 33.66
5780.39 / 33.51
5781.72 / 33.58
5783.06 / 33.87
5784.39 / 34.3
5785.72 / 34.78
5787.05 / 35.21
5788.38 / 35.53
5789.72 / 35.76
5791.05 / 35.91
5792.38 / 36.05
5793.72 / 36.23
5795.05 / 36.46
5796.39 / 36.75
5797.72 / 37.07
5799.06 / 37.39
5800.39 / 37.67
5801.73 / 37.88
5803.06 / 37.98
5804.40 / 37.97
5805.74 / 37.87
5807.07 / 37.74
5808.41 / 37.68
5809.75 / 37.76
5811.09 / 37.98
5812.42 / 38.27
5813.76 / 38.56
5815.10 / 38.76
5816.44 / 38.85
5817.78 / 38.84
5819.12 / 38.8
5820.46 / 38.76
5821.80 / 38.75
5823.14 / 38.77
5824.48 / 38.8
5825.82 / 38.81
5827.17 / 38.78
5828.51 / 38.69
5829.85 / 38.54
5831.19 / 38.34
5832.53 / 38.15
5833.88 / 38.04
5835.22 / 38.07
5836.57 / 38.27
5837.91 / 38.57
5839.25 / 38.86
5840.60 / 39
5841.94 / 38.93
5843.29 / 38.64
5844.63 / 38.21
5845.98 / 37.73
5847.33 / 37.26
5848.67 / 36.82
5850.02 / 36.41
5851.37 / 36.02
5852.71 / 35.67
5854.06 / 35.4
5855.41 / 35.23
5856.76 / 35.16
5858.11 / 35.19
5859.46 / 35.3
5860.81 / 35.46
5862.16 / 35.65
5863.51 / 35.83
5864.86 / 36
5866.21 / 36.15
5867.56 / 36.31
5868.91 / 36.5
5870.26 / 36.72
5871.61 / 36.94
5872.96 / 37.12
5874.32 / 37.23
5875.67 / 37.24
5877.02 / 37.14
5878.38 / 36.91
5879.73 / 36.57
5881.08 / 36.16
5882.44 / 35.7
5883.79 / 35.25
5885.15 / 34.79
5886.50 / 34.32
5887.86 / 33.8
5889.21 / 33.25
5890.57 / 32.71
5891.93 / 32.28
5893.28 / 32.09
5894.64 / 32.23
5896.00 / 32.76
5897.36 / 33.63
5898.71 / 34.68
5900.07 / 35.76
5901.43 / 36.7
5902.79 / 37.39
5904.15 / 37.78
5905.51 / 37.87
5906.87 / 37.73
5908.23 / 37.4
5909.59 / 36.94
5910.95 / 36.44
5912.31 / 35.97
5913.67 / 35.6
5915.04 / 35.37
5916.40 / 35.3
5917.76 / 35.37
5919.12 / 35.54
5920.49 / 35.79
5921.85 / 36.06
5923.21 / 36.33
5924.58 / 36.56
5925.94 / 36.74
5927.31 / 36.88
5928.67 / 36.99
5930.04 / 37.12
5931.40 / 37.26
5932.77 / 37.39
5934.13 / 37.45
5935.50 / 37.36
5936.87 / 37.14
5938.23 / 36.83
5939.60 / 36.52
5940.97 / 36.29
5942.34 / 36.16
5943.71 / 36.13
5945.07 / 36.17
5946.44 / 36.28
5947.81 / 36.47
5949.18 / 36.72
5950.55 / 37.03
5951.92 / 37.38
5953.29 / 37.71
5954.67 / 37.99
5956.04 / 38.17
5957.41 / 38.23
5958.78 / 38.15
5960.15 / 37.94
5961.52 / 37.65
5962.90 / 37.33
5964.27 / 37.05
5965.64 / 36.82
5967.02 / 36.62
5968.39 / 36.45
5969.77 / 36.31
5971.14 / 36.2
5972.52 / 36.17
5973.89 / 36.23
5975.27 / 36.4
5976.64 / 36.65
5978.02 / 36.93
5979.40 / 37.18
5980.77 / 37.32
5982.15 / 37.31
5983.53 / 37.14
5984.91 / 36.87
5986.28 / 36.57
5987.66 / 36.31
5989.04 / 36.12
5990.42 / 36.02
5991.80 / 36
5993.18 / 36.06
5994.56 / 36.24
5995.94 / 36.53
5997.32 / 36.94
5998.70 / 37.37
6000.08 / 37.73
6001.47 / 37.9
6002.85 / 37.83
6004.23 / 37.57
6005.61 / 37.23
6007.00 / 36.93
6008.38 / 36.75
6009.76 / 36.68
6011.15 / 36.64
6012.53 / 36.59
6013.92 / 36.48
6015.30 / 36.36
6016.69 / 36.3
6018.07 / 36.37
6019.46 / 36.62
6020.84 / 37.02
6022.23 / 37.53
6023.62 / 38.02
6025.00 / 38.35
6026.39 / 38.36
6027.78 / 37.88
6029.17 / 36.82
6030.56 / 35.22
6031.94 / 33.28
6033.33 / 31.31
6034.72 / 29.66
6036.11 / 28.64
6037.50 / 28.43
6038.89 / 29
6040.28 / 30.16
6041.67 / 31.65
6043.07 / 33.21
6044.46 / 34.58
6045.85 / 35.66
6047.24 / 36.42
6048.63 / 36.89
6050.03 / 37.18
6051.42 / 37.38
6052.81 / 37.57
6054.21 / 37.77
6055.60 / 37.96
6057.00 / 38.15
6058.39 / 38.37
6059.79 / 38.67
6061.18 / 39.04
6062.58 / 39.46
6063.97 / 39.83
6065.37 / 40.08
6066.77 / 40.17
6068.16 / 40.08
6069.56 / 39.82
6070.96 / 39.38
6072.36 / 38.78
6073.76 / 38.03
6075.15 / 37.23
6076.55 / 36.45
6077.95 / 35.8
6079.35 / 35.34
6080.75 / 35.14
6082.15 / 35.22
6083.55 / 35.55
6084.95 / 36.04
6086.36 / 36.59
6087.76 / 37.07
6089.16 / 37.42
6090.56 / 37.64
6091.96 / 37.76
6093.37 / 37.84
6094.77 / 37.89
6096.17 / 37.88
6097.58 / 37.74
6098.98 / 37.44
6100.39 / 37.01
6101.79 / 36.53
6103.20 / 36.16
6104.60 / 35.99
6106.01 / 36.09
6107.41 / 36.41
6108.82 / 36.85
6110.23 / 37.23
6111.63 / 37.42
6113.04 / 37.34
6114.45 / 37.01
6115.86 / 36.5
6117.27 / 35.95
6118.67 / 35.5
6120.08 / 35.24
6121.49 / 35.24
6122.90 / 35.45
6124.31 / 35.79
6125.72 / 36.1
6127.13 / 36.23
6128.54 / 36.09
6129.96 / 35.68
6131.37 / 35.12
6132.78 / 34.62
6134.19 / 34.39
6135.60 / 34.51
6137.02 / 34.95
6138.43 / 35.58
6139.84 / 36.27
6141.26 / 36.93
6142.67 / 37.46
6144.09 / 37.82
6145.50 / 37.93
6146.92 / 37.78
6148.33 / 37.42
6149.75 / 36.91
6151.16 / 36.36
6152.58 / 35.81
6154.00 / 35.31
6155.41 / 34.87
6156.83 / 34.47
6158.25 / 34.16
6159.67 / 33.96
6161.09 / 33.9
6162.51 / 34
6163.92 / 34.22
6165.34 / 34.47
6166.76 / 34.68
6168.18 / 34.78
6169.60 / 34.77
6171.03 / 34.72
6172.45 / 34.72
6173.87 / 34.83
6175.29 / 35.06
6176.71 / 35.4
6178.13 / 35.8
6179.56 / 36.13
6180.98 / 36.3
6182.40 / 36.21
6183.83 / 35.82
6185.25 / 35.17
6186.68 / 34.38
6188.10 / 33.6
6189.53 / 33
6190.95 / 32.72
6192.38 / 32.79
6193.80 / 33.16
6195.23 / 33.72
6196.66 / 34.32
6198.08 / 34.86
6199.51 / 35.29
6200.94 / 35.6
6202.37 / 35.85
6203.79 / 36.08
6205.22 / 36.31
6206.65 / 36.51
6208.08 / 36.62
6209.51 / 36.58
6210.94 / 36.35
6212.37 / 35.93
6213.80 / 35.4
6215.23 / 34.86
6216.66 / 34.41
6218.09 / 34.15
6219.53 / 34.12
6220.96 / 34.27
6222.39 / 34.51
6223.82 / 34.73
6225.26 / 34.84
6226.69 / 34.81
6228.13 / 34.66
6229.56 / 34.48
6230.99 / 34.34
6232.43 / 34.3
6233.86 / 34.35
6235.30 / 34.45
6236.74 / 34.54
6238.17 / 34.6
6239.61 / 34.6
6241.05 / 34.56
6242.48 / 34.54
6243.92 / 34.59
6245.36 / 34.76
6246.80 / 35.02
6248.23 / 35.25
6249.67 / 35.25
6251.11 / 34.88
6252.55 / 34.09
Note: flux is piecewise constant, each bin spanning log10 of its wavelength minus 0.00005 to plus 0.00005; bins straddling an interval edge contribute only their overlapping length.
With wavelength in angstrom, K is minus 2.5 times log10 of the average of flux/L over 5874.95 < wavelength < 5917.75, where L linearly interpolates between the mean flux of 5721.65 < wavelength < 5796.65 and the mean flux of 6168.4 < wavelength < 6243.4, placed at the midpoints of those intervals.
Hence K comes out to 0.01 mag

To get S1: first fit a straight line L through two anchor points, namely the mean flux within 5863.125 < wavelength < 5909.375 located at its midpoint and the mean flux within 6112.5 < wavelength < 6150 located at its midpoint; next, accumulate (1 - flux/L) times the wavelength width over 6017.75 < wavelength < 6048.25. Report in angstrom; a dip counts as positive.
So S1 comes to 1.4 angstrom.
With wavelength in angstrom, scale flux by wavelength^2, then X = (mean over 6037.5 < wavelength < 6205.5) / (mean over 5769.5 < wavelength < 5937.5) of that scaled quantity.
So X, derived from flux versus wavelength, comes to 1.1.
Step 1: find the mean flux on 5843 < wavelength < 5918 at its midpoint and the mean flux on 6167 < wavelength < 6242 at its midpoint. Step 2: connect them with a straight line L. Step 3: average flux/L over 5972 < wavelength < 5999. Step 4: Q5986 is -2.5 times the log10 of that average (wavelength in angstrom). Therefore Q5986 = -0.03 mag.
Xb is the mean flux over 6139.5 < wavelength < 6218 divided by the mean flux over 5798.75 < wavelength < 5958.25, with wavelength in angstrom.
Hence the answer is 0.96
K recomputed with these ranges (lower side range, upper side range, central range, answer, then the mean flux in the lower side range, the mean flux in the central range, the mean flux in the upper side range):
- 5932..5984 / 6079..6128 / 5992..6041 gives 0.04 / 37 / 35.6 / 36.5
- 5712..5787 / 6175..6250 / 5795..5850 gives -0.06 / 36.3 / 38.2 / 34.9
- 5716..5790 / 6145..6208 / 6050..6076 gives -0.10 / 36.3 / 38.7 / 35.1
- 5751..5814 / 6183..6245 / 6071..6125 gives -0.05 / 36.3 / 36.7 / 34.8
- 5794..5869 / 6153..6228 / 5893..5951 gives 0.02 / 37.5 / 36.2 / 34.9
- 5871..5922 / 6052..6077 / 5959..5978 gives 0.00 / 35.6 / 36.8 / 38.7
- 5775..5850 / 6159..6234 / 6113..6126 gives -0.02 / 37.3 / 35.9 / 34.9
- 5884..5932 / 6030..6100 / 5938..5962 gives -0.04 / 35.5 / 37.1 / 36.3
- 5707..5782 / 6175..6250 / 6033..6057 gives 0.05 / 36.4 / 33.9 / 34.9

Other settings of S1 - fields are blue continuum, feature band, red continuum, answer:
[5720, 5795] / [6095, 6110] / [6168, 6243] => -0.7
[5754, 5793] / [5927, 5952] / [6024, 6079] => -0.6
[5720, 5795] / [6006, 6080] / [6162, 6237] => -2.1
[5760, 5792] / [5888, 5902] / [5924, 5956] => 1.1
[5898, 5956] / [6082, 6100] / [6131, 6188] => -0.7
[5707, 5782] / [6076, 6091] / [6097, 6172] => -0.1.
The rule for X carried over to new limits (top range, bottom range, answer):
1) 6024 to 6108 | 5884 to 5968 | 1.05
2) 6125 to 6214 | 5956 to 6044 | 1.04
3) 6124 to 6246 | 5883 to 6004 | 1.05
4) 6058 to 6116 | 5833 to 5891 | 1.11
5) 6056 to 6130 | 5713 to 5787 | 1.15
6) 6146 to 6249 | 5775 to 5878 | 1.07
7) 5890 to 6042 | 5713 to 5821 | 1.05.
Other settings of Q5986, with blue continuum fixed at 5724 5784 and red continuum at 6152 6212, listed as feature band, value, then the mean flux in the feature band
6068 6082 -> -0.06 mag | 37.4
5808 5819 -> -0.06 mag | 38.4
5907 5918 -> -0.01 mag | 36.2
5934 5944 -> -0.03 mag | 36.7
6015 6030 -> -0.05 mag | 37.2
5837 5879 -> -0.02 mag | 36.8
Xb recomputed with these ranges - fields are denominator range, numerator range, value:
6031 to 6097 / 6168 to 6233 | 0.96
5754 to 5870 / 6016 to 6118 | 0.99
